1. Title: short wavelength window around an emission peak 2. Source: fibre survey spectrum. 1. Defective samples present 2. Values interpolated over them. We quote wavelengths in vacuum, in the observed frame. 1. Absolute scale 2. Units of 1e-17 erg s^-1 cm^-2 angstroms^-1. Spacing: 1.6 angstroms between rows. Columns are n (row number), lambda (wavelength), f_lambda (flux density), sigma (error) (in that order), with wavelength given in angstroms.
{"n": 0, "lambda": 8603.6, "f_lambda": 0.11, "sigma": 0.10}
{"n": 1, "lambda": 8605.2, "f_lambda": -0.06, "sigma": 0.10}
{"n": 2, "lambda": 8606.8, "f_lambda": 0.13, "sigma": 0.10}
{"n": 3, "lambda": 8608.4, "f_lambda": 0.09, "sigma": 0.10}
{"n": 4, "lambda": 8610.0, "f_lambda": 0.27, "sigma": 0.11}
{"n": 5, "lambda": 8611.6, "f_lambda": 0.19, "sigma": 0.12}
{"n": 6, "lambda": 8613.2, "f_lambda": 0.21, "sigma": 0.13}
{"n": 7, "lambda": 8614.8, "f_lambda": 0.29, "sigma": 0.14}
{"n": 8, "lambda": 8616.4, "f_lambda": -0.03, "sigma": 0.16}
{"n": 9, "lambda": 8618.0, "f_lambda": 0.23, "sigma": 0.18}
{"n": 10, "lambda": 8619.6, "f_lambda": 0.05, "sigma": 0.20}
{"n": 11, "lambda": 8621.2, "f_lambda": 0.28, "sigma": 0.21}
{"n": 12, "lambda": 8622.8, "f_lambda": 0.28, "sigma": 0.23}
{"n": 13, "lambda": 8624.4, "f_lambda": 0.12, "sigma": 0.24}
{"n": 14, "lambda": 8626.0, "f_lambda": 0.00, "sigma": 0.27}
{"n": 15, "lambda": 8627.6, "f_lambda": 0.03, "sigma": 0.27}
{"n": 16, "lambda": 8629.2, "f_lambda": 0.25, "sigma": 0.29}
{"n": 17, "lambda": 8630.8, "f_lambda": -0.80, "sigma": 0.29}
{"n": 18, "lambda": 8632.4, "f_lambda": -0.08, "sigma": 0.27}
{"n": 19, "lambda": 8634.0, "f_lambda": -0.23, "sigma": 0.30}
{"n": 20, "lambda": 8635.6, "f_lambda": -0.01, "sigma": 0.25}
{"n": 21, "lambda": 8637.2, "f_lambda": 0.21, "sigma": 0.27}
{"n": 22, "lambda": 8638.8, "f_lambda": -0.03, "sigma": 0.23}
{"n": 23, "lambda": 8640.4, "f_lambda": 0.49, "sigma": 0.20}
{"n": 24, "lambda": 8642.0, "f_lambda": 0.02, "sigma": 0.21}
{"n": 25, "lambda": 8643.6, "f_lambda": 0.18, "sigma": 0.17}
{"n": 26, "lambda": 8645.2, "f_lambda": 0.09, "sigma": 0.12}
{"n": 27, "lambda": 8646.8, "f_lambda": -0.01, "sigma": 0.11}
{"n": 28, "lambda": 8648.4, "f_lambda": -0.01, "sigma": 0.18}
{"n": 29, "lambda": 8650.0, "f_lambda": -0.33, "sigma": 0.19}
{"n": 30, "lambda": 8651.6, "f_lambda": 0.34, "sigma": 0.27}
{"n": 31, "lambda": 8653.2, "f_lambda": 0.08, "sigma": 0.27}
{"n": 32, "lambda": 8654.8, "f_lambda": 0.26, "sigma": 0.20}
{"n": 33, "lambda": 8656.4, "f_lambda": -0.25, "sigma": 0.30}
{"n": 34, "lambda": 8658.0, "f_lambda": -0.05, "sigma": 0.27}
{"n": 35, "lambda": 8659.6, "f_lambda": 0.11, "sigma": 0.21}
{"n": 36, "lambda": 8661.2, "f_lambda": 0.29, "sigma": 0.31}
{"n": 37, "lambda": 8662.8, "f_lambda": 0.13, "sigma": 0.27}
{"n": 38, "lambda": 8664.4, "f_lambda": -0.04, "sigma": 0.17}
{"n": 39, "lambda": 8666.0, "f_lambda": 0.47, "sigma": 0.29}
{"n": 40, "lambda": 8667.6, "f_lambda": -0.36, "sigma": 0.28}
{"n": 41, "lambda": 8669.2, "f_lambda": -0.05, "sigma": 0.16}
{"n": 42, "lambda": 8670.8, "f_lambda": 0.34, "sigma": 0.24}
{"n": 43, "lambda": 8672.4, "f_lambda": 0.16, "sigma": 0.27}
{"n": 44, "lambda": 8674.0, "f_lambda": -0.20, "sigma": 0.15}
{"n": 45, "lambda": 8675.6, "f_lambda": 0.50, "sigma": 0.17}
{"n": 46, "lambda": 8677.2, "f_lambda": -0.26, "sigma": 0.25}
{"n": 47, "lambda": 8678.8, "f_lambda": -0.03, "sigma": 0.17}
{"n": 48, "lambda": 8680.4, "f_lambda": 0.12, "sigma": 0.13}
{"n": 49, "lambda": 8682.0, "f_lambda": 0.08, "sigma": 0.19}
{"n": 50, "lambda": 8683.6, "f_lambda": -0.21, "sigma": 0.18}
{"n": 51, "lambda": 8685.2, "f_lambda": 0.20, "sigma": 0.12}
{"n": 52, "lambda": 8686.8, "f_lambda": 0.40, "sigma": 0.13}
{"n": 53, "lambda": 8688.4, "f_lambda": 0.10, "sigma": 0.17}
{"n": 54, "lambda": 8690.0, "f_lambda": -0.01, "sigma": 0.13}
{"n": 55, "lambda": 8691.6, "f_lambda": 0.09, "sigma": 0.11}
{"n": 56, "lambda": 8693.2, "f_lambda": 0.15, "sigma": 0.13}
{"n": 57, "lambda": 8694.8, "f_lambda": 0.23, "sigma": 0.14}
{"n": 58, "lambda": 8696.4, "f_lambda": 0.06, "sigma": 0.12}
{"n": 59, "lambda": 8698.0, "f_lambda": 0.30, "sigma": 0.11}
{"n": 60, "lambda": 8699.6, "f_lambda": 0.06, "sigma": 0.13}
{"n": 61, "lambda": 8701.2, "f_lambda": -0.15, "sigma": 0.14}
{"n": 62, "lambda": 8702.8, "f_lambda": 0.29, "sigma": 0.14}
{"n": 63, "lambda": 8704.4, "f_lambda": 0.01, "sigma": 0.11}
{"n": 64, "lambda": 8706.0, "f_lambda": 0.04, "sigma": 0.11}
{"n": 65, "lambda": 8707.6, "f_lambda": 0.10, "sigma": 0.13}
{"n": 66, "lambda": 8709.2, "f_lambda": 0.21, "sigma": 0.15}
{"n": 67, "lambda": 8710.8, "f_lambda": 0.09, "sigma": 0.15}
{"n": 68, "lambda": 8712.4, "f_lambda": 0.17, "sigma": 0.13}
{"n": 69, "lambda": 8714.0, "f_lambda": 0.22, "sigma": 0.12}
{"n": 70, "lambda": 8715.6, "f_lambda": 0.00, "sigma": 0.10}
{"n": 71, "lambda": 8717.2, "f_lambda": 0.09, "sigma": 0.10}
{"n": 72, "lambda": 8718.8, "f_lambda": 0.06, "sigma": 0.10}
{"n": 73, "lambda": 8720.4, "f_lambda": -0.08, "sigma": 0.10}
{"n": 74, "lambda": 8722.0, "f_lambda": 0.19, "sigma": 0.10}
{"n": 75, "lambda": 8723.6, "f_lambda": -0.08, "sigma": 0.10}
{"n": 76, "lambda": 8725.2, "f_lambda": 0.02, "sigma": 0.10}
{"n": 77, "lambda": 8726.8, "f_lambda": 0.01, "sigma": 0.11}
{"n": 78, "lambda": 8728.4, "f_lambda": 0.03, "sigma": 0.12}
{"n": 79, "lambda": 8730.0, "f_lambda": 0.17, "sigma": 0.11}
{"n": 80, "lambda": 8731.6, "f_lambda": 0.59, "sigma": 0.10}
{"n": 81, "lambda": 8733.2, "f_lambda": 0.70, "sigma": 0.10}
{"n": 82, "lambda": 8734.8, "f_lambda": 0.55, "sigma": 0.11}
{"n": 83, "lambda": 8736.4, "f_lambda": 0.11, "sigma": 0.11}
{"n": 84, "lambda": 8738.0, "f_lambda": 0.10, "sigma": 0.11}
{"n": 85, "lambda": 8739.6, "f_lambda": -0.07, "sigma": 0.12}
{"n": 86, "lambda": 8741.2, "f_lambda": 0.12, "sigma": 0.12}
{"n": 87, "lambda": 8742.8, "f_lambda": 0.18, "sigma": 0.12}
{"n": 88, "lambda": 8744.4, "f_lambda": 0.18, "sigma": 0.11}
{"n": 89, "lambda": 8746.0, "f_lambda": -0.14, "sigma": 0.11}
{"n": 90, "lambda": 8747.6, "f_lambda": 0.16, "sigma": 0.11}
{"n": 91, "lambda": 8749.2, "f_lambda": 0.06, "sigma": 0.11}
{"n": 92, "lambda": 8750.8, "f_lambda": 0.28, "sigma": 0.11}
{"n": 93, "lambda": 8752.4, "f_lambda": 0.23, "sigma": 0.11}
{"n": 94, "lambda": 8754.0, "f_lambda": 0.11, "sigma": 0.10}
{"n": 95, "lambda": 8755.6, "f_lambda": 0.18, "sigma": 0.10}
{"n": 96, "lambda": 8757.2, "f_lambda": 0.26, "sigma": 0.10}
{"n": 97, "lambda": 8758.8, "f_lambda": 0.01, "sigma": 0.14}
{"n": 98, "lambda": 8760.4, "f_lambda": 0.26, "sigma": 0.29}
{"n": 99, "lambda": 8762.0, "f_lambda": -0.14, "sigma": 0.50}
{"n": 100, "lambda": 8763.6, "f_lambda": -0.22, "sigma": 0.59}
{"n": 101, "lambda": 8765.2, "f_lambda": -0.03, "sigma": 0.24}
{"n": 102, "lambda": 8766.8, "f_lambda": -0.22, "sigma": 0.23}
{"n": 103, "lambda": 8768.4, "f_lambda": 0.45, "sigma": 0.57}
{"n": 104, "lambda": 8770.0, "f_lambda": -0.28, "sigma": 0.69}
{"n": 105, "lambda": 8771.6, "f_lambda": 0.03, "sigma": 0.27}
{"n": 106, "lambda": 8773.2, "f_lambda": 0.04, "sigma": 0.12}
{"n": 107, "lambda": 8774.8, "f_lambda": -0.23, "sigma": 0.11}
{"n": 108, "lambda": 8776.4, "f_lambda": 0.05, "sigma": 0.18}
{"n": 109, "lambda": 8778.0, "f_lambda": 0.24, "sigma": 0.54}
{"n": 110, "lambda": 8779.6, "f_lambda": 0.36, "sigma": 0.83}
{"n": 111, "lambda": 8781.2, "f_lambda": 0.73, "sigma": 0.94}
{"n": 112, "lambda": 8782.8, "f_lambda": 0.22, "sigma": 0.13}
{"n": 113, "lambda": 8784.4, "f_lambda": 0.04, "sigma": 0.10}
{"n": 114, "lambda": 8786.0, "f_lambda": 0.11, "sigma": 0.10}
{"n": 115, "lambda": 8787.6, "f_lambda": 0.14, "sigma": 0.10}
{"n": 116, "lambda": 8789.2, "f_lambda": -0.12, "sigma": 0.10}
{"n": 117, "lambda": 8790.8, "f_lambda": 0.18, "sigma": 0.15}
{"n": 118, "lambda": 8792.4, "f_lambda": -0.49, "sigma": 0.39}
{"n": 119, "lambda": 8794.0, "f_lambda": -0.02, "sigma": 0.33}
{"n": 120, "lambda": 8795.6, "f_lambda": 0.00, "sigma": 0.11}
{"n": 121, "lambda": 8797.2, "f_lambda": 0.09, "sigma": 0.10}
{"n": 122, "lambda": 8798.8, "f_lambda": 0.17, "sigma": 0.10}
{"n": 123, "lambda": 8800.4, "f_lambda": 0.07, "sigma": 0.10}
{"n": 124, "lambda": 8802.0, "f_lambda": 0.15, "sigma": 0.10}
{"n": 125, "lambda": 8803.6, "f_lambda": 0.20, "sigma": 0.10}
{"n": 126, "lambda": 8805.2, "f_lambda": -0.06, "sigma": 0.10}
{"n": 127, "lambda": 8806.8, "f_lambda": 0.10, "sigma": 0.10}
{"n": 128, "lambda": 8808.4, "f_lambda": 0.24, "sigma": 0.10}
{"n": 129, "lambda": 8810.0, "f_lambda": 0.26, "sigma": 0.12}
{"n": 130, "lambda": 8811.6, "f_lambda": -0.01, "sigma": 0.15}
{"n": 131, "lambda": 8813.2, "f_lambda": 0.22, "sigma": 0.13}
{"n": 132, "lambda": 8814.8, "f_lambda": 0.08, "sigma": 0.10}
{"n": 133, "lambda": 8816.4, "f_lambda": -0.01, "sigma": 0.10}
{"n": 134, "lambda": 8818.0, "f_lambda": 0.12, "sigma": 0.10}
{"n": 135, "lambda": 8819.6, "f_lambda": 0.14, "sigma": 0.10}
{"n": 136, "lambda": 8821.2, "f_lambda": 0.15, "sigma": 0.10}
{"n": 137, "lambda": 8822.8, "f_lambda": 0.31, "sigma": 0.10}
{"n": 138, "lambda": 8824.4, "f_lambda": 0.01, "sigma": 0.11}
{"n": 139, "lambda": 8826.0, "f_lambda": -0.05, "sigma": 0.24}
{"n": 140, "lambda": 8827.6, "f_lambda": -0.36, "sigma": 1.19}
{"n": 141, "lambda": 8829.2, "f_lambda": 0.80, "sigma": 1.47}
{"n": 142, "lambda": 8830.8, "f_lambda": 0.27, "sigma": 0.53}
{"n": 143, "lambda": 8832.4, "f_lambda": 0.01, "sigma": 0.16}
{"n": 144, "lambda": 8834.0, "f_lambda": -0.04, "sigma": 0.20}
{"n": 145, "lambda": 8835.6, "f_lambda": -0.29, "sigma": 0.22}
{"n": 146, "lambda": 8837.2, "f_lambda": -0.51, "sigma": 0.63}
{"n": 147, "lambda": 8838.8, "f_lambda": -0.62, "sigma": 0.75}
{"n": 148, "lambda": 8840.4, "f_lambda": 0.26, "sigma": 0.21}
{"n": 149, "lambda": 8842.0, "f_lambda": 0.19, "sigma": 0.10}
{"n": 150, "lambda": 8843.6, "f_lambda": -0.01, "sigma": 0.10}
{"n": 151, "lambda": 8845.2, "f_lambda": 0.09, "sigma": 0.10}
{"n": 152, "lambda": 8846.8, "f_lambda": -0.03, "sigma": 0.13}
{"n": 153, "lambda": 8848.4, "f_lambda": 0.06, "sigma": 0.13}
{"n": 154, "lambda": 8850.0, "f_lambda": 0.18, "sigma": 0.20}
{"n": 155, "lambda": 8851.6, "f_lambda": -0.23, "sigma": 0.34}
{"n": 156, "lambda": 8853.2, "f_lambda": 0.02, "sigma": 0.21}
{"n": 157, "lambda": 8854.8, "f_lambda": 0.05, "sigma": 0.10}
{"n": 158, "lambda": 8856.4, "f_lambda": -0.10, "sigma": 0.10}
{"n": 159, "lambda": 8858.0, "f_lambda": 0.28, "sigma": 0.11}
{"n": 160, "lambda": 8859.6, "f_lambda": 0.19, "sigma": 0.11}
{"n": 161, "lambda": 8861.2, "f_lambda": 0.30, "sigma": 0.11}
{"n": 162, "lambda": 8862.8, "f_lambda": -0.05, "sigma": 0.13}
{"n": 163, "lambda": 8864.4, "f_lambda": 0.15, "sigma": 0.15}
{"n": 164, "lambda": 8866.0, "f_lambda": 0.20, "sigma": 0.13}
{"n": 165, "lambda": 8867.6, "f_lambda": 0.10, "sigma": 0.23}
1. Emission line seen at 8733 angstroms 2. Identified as H-gamma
